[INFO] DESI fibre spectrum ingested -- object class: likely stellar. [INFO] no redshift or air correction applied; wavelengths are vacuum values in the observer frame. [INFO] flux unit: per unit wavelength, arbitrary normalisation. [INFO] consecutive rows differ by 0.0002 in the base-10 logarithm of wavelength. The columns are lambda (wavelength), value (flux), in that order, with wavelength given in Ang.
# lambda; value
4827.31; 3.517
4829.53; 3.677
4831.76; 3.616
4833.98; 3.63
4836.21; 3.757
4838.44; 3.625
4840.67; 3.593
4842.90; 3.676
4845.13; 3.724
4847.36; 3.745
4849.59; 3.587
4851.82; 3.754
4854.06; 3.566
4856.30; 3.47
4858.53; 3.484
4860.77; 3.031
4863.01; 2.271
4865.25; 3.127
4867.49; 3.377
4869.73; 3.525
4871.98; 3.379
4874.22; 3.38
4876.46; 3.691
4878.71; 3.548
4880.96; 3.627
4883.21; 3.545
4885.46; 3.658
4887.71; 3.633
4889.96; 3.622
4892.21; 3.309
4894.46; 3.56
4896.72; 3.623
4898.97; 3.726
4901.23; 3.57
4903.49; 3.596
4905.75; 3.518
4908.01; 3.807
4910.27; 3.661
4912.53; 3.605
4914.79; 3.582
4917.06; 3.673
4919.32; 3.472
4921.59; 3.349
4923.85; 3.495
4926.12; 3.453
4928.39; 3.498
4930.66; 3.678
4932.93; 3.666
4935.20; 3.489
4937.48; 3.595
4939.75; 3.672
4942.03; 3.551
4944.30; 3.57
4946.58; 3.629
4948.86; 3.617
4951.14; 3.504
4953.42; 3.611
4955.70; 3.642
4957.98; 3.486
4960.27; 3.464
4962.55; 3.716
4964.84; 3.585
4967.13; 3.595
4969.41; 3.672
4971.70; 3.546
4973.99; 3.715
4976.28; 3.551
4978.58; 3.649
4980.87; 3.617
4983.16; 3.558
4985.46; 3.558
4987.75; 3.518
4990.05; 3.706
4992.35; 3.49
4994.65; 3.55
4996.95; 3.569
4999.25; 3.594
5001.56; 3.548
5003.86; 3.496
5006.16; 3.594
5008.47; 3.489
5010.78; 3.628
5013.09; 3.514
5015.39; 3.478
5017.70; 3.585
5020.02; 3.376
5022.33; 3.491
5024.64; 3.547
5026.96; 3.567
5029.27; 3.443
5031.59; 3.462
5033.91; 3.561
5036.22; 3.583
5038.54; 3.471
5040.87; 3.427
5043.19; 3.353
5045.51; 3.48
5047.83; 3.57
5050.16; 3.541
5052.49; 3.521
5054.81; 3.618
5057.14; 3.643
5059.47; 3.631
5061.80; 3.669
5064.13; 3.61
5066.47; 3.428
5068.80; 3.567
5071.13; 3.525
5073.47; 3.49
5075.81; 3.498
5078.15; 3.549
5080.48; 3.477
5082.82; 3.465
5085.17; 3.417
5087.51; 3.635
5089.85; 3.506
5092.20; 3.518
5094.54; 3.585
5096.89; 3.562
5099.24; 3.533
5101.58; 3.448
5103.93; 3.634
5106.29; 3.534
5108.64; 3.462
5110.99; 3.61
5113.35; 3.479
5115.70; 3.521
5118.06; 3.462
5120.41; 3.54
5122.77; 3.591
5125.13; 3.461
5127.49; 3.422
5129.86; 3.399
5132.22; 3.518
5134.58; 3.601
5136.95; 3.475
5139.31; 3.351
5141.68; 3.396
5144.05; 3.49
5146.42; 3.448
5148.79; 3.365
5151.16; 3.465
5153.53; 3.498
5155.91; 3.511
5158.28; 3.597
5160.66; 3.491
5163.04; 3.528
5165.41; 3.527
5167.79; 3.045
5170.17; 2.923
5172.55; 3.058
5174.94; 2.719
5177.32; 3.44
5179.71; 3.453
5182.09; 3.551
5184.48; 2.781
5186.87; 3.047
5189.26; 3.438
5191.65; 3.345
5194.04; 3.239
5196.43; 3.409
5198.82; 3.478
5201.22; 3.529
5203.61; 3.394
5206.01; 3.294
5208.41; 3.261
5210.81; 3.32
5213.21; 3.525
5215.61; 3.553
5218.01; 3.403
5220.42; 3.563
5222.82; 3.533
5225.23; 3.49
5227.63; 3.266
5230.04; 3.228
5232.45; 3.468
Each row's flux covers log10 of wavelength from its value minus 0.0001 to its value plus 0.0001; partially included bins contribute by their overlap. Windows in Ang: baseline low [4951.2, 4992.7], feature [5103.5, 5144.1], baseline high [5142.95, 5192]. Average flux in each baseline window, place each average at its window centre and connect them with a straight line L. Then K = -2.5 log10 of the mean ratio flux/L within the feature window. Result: -0.04 mag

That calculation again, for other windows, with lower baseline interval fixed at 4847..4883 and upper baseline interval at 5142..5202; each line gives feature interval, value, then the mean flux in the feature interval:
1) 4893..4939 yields -0.058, 3.58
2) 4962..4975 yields -0.078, 3.63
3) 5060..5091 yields -0.054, 3.53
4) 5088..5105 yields -0.061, 3.55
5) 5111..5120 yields -0.051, 3.51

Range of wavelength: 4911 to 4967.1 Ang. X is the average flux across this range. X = 3.57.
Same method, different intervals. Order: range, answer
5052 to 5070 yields 3.59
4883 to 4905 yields 3.58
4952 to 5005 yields 3.58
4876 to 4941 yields 3.58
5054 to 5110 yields 3.54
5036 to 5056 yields 3.5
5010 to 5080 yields 3.53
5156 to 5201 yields 3.29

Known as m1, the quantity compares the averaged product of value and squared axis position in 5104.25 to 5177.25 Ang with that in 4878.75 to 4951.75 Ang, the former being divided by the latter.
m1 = 1.04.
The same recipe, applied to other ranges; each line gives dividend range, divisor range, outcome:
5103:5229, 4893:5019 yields 1.03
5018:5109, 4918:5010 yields 1.03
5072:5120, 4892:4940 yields 1.06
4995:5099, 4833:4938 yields 1.07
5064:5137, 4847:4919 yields 1.09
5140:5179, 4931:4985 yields 1.01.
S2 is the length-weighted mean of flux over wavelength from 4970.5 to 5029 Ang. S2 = 3.56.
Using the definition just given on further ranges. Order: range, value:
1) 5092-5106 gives 3.55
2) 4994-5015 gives 3.55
